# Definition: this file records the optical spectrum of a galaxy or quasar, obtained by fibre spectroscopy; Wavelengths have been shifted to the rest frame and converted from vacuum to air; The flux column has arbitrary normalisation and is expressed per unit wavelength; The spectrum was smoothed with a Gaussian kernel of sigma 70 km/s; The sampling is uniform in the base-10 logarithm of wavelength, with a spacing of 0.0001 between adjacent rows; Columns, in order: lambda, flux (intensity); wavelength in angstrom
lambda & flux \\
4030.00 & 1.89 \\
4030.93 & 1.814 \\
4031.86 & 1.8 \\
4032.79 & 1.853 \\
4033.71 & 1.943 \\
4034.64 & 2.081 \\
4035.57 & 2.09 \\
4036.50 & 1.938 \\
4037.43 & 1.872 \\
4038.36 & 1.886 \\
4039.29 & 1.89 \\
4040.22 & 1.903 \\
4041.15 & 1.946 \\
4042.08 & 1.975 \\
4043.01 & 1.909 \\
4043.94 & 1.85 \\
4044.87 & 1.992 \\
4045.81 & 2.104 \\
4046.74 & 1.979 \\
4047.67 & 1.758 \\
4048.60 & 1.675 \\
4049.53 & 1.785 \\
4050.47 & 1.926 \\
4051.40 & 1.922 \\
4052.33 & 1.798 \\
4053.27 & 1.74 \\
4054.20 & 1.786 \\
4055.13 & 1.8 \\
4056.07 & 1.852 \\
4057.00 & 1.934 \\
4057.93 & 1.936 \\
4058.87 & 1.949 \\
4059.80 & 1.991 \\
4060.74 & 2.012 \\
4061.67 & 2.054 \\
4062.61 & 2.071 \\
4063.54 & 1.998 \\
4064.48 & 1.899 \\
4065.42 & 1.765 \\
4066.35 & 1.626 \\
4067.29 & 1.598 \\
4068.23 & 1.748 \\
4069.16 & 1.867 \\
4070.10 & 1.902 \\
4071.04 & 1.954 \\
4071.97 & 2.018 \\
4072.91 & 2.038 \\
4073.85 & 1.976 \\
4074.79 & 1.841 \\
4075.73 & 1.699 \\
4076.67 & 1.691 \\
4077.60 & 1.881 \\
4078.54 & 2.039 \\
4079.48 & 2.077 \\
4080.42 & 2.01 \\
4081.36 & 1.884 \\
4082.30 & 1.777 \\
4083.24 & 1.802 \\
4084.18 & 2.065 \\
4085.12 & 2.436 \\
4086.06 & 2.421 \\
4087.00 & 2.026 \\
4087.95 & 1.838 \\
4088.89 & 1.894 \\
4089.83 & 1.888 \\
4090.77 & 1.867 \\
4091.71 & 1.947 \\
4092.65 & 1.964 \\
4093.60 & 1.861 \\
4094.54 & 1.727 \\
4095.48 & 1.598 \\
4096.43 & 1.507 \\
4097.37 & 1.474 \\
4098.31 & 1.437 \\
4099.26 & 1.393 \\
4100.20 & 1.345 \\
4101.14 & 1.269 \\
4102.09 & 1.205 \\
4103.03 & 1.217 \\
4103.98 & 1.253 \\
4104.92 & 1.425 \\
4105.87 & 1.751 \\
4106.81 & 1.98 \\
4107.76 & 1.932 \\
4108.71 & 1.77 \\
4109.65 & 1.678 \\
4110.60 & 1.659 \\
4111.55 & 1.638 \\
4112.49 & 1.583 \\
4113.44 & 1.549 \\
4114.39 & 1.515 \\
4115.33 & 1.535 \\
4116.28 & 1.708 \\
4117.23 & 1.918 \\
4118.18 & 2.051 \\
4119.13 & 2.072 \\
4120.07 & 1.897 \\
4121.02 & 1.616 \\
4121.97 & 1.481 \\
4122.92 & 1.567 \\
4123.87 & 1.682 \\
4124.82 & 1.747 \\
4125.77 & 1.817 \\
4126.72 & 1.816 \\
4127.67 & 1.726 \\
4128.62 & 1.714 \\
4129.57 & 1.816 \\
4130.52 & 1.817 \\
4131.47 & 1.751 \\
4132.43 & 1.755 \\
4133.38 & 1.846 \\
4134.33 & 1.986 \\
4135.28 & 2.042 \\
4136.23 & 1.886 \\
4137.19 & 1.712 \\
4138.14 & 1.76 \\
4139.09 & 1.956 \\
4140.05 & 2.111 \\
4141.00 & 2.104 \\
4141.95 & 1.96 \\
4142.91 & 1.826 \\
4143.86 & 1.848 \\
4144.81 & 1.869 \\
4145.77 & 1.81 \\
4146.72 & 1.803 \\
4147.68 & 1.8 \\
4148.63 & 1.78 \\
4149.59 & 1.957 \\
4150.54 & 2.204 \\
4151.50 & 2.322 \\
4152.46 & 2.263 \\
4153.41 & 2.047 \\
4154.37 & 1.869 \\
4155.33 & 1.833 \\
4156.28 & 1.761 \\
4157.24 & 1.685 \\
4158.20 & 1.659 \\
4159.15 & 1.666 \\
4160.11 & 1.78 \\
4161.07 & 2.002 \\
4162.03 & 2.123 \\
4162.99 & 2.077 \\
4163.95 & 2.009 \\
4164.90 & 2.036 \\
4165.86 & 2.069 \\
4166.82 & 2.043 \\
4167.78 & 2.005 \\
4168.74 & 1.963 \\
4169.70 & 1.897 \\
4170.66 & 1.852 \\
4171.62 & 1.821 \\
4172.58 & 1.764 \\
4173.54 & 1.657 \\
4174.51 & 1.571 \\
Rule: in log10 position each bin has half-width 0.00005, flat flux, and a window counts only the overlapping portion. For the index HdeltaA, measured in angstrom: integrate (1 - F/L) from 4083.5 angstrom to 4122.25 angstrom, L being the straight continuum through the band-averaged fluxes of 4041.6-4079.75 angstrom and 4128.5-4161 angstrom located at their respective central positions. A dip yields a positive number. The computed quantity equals 3.5 angstrom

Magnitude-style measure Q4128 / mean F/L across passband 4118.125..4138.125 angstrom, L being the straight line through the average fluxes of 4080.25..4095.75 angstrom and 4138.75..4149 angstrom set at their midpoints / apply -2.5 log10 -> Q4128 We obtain 0.07 mag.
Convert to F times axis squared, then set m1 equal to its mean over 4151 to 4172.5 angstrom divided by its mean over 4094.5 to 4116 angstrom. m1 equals 1.3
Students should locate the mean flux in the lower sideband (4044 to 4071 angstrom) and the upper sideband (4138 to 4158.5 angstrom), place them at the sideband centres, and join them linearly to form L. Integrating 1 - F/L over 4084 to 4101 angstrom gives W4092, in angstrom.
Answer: 0.83 angstrom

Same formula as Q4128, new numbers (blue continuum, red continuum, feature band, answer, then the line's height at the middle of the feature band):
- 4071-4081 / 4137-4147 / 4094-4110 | 0.25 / 1.92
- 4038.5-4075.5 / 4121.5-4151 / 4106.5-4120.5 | 0.05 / 1.85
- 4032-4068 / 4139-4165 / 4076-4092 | -0.04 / 1.91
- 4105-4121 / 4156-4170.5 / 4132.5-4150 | -0.03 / 1.85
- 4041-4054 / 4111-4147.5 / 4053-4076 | -0.01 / 1.86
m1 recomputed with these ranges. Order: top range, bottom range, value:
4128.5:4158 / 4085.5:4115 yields 1.16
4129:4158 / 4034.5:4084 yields 1.05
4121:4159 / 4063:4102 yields 1.04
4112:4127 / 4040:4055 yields 0.95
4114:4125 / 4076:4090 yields 0.89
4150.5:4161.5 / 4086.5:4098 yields 1.10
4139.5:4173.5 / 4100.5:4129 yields 1.19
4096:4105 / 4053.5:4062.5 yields 0.72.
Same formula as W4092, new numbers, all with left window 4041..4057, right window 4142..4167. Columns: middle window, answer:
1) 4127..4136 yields 0.4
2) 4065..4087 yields -0.4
